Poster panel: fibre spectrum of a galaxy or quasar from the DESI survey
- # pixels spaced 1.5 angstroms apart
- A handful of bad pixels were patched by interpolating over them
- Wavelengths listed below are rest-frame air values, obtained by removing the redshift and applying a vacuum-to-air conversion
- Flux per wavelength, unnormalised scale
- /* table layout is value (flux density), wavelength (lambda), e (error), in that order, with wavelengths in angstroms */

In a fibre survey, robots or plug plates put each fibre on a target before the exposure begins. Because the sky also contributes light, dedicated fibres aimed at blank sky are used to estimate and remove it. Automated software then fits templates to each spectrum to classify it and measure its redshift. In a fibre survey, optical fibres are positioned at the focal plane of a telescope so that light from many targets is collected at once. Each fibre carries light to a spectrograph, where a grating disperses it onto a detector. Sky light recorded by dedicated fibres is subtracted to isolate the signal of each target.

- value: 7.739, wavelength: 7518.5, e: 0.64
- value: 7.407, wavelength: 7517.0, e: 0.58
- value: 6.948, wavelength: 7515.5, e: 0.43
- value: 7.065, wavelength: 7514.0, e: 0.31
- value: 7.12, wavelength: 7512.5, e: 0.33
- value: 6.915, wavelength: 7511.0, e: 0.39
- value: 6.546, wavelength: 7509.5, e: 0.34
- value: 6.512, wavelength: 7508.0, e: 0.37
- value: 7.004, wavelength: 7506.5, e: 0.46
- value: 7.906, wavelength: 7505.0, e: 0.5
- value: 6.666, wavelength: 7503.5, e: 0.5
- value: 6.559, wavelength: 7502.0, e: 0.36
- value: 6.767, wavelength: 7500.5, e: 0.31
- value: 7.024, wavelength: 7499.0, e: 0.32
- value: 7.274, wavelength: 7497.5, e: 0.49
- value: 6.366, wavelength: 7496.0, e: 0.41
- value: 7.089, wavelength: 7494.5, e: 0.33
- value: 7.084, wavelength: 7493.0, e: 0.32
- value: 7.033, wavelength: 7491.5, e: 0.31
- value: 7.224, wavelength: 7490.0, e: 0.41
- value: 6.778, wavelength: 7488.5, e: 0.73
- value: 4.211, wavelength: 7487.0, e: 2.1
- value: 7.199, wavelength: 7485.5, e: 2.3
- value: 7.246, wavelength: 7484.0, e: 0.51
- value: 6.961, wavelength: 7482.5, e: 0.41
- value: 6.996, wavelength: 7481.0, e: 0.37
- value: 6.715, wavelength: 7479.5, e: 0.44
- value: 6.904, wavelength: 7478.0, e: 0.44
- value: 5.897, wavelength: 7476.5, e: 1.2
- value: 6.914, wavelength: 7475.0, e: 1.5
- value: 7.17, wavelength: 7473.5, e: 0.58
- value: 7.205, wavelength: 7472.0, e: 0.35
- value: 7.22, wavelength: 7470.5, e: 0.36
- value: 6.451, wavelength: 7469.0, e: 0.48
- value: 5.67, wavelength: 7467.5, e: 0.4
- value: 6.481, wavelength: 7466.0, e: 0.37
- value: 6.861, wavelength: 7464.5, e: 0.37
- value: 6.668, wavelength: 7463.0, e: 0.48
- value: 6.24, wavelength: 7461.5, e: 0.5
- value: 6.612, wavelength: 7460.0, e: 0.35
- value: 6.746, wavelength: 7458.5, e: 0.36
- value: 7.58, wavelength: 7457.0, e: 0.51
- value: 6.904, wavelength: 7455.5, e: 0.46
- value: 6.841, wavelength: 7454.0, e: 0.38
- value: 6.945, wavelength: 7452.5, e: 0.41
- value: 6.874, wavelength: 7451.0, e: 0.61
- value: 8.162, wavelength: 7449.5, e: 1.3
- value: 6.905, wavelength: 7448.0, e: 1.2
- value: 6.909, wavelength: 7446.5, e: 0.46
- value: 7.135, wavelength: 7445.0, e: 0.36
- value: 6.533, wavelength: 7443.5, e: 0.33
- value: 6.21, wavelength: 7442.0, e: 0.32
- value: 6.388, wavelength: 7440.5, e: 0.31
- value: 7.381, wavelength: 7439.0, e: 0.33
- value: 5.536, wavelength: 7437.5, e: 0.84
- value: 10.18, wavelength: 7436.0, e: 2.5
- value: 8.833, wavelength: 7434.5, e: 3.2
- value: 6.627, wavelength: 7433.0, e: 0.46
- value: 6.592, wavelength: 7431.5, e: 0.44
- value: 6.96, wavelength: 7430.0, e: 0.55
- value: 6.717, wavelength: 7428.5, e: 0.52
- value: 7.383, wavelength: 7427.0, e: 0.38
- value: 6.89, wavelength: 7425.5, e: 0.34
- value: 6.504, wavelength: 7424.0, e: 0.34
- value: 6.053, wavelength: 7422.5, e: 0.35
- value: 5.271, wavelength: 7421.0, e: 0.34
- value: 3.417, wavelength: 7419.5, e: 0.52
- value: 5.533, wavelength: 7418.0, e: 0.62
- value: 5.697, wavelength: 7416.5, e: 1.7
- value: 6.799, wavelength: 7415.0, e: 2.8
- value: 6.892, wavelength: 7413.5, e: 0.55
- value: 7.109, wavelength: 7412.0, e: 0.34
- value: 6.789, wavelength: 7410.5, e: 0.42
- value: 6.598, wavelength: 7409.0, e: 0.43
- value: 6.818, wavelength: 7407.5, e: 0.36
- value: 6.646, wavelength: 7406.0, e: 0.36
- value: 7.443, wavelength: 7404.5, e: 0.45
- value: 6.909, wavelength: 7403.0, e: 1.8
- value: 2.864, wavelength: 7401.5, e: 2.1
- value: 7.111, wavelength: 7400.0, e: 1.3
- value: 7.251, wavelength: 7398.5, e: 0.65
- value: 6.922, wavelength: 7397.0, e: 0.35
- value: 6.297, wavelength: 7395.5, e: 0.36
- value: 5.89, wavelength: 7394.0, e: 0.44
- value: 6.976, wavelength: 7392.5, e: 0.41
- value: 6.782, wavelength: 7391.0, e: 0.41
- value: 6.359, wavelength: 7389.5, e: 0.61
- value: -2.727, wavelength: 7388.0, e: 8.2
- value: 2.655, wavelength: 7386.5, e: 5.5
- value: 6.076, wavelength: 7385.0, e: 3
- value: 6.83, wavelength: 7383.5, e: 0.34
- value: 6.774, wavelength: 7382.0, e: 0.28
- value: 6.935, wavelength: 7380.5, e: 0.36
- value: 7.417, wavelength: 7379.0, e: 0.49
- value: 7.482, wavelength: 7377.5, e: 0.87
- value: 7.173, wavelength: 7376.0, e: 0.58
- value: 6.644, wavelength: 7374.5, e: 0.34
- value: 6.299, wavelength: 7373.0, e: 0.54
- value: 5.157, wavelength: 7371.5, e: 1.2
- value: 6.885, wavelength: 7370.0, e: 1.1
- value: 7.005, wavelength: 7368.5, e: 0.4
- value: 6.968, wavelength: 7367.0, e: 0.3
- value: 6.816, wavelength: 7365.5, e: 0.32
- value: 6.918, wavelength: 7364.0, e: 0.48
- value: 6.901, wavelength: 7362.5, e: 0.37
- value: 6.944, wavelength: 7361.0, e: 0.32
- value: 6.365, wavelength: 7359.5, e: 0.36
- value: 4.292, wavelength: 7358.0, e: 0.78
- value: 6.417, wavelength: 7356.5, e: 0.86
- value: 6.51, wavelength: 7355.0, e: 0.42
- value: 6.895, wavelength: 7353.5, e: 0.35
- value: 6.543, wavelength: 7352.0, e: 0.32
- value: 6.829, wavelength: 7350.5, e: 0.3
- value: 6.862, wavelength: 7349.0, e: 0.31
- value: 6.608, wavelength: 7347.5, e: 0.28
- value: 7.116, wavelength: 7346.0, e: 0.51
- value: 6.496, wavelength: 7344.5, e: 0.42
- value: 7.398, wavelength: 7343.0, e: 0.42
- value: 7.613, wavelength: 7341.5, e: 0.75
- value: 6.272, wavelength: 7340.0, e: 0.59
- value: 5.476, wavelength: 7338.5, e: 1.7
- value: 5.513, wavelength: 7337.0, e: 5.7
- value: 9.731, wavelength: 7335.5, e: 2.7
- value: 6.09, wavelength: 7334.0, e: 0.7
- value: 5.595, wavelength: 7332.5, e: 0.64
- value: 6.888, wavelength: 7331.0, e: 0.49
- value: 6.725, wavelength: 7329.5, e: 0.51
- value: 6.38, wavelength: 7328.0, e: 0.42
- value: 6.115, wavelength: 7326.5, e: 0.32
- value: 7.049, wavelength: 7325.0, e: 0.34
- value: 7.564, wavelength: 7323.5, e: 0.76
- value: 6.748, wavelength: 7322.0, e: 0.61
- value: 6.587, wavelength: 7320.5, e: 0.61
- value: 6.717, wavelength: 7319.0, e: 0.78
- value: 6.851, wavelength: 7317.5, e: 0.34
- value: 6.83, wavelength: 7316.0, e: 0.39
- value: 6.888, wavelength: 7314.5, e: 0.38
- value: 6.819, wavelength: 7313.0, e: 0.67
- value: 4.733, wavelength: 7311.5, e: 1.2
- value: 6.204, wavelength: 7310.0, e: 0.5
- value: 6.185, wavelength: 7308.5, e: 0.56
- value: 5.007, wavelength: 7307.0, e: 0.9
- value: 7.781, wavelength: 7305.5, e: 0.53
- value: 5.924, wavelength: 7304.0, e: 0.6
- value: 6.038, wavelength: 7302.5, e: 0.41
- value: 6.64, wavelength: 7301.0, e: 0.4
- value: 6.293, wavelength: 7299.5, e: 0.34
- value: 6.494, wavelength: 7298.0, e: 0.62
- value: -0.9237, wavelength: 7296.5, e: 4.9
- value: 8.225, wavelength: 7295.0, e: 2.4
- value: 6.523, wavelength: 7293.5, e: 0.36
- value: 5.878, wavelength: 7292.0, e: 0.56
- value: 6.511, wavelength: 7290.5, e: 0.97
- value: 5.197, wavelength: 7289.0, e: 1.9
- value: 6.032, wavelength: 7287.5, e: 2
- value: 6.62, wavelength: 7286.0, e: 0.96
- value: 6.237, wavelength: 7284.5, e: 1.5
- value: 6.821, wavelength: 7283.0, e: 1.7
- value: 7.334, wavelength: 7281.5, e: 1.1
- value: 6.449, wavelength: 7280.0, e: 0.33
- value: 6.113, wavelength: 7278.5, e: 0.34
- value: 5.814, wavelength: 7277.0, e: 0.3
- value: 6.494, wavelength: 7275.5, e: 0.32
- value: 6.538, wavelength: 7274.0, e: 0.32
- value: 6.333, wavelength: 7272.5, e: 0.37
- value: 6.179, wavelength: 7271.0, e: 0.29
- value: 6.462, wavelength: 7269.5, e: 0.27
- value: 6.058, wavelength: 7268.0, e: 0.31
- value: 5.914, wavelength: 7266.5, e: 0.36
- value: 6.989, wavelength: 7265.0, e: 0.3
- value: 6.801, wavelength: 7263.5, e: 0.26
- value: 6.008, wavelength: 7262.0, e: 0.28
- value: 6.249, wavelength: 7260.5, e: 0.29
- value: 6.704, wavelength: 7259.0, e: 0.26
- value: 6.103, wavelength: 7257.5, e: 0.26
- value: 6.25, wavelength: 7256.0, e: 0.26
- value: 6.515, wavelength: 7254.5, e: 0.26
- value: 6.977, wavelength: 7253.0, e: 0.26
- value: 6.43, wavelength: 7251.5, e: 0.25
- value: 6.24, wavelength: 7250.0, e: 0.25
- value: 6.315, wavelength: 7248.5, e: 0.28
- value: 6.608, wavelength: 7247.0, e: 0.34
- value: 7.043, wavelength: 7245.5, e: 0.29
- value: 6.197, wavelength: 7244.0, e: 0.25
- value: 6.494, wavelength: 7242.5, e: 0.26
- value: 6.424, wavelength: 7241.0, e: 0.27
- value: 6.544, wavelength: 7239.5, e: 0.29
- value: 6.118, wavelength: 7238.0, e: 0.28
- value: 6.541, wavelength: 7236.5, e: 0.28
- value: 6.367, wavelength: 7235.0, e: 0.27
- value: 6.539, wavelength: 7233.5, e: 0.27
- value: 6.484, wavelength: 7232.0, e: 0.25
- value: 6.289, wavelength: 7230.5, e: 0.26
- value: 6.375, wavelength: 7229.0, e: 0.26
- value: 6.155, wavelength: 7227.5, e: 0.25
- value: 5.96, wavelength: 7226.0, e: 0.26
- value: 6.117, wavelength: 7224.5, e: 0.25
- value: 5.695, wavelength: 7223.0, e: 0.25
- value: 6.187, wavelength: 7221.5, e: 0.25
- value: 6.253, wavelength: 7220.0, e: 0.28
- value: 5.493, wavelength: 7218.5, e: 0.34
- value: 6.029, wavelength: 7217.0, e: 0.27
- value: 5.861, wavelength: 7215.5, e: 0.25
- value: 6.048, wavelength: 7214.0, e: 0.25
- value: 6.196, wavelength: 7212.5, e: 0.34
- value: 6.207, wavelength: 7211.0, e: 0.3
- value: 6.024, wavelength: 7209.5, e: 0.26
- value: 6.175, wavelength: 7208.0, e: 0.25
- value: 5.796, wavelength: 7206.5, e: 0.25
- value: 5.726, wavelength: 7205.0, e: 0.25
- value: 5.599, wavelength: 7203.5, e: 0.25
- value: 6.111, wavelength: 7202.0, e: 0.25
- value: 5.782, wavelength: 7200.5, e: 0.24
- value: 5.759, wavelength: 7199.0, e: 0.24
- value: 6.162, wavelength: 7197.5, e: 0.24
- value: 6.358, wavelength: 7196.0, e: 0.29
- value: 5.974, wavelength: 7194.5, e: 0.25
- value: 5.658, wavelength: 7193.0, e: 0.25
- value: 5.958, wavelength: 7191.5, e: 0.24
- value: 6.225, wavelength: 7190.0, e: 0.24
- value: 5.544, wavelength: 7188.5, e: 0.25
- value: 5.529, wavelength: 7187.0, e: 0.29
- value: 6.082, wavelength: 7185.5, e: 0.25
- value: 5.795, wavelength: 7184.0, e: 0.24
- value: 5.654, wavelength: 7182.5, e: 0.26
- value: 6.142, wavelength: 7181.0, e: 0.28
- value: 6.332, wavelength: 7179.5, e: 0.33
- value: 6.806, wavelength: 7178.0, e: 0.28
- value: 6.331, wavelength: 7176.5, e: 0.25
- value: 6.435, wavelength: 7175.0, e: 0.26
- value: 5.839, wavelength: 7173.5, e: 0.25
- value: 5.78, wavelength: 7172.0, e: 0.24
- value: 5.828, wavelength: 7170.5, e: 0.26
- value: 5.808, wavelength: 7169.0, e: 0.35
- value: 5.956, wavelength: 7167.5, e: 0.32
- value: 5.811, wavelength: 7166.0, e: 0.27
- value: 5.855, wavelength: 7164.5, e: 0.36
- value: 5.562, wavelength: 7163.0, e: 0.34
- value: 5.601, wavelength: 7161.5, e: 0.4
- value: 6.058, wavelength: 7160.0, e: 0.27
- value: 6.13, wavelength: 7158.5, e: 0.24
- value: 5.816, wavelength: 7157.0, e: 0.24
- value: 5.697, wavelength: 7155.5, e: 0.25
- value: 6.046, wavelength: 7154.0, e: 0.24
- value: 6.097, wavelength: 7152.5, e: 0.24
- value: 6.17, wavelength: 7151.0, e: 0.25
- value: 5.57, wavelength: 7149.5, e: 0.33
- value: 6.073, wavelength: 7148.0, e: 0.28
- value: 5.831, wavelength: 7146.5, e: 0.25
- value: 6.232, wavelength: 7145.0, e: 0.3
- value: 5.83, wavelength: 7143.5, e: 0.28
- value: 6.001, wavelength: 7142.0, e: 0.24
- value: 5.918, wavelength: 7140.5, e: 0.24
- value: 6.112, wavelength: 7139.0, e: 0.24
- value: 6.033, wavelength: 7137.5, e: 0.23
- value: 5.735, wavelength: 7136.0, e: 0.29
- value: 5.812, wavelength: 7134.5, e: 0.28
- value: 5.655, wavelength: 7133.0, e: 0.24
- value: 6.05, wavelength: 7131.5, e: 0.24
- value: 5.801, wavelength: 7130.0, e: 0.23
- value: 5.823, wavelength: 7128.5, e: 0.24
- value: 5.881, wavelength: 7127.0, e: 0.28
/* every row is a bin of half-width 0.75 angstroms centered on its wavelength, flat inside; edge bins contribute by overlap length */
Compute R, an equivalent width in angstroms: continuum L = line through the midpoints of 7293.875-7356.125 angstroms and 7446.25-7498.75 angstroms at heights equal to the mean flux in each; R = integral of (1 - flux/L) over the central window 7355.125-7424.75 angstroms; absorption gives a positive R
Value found 4.7 angstroms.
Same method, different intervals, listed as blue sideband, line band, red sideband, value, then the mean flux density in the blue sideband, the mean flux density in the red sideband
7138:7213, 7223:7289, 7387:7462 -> -2.73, 5.96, 6.47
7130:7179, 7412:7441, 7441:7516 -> 0.25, 5.95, 6.82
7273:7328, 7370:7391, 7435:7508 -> 2.68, 6.26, 6.87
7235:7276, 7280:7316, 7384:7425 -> 0.96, 6.43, 5.83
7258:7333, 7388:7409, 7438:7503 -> 1.38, 6.29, 6.79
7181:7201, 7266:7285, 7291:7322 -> -1.02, 5.89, 6.1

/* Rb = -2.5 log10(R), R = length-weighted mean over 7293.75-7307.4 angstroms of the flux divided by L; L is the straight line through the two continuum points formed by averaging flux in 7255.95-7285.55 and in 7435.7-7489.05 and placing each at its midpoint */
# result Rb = 0.12 mag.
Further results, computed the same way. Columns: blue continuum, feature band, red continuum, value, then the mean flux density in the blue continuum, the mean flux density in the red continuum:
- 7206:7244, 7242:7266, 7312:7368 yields -0.03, 6.18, 6.68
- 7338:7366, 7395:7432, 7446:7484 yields 0.06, 6.6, 6.84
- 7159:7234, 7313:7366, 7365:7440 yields -0.07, 6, 6.37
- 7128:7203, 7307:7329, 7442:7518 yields -0.02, 5.94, 6.85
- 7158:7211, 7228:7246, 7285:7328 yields -0.07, 5.95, 6.2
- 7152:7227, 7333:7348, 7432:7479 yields -0.05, 5.96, 6.93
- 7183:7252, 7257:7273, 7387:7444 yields -0.03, 6.12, 6.31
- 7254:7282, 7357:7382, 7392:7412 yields -0.03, 6.37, 6.52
